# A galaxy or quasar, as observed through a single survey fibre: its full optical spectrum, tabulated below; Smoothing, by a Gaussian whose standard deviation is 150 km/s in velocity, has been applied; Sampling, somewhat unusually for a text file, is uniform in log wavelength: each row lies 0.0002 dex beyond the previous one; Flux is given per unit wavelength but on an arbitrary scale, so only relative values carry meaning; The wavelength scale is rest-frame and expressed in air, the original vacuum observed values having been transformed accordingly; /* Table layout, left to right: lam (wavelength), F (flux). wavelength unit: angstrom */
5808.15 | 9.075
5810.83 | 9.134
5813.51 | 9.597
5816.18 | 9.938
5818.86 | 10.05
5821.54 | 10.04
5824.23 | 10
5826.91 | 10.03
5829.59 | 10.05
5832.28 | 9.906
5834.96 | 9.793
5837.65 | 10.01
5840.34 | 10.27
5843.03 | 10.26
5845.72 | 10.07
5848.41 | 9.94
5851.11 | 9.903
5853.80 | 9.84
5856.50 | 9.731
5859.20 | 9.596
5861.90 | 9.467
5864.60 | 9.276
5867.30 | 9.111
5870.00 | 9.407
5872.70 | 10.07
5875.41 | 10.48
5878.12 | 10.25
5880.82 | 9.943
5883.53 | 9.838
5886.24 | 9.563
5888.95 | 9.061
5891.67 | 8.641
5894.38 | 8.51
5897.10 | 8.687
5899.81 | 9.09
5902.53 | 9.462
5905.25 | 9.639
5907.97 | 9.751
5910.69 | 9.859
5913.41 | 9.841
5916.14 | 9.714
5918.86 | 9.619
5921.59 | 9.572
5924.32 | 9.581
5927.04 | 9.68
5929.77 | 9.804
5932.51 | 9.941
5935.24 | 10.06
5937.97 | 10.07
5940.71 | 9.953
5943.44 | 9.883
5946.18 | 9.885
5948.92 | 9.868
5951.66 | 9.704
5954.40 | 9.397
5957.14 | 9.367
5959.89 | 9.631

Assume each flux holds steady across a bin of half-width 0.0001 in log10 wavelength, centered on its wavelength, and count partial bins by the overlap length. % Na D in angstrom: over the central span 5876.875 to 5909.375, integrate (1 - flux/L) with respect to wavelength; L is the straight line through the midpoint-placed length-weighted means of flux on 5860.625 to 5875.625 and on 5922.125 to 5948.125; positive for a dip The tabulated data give 1.1 angstrom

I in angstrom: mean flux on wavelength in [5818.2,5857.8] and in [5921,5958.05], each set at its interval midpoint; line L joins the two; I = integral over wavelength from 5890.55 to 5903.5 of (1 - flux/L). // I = 1.3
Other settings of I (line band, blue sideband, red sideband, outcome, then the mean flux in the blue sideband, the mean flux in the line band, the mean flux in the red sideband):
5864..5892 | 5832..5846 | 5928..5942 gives 1.04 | 10.1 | 9.65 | 9.95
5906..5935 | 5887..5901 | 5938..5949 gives -1.04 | 8.83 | 9.75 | 9.92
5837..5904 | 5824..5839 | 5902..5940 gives 1.80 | 9.97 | 9.61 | 9.77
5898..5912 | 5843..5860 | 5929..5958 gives 0.45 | 9.89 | 9.53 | 9.82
